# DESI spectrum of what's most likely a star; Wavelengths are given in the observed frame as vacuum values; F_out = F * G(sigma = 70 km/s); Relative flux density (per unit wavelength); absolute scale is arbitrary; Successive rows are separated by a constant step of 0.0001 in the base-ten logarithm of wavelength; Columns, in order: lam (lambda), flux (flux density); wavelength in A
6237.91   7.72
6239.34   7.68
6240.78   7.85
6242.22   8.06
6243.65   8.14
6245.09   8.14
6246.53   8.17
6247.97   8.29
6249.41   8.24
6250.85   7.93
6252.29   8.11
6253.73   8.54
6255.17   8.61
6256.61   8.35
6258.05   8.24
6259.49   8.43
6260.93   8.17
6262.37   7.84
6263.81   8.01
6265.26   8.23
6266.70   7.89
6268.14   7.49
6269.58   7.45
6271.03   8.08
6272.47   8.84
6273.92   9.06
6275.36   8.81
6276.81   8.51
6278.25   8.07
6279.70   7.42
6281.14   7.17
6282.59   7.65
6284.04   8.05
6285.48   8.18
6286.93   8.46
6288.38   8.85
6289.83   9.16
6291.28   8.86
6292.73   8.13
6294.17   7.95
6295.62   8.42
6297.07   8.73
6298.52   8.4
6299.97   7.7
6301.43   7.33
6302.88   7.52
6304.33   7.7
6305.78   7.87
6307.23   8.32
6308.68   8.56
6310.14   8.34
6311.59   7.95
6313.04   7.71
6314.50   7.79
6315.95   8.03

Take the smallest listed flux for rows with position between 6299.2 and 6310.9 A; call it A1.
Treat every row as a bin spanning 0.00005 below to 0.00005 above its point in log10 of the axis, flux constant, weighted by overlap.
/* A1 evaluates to 7.33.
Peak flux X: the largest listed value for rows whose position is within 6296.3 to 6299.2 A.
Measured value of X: 8.73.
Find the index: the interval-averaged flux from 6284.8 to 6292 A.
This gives 8.7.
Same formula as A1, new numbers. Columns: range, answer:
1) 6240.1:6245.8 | 7.85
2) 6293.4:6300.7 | 7.7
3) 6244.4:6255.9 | 7.93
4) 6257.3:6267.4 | 7.84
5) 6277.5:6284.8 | 7.17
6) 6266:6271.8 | 7.45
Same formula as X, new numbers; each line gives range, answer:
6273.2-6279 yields 9.06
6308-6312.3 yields 8.56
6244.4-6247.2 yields 8.17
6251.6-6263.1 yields 8.61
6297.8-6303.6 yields 8.4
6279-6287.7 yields 8.46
